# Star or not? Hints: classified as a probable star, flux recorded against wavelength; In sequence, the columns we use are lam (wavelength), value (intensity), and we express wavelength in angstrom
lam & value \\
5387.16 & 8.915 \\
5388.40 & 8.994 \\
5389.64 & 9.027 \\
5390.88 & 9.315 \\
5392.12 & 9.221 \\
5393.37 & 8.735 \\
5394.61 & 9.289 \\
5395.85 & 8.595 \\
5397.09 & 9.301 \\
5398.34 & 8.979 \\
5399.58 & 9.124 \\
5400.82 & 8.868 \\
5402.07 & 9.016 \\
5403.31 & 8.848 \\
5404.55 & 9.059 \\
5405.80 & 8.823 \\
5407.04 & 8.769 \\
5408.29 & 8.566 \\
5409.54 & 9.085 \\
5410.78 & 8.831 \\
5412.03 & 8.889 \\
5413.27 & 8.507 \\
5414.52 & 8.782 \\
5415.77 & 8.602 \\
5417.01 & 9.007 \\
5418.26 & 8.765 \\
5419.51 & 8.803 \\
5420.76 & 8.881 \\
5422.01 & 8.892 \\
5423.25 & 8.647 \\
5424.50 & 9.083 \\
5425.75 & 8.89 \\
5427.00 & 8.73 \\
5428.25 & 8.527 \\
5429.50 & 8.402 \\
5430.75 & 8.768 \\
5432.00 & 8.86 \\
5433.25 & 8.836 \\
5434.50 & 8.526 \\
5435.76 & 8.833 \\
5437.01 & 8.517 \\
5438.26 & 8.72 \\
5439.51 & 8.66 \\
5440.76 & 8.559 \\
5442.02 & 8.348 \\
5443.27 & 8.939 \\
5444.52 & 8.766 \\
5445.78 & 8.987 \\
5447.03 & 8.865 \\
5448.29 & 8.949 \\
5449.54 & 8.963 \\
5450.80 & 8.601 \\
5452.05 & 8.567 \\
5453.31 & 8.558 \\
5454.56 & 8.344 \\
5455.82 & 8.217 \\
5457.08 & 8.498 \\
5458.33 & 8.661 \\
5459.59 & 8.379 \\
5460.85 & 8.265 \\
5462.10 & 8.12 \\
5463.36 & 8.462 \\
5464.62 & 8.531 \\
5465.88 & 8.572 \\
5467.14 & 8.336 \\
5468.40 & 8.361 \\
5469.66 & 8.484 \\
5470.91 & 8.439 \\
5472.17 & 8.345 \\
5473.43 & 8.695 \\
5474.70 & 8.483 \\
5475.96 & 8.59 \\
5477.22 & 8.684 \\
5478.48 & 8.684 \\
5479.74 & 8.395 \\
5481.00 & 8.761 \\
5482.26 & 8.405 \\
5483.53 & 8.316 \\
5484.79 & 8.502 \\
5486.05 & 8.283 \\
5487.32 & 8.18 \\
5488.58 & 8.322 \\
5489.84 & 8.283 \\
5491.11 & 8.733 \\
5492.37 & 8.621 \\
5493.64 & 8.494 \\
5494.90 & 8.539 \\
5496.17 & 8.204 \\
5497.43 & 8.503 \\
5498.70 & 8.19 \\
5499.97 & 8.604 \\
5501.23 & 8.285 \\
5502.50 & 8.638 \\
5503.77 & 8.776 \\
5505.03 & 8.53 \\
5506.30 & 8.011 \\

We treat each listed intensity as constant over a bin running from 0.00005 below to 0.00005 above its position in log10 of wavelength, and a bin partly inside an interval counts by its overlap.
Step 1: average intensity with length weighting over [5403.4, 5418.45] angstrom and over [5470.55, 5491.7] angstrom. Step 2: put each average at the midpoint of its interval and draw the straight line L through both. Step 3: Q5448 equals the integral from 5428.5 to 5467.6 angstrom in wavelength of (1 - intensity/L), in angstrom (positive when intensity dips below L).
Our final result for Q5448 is 0.14 angstrom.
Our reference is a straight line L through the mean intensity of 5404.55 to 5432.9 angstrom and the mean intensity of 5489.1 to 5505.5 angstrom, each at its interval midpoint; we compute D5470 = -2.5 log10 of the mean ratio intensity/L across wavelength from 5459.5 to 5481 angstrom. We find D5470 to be 0.02 mag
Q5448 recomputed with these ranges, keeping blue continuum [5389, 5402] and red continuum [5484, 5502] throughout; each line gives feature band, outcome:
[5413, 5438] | 0.29 angstrom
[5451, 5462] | 0.28 angstrom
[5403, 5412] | 0.11 angstrom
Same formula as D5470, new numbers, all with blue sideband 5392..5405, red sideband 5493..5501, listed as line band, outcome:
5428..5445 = 0.013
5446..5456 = 0.002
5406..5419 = 0.016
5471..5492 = 0.004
